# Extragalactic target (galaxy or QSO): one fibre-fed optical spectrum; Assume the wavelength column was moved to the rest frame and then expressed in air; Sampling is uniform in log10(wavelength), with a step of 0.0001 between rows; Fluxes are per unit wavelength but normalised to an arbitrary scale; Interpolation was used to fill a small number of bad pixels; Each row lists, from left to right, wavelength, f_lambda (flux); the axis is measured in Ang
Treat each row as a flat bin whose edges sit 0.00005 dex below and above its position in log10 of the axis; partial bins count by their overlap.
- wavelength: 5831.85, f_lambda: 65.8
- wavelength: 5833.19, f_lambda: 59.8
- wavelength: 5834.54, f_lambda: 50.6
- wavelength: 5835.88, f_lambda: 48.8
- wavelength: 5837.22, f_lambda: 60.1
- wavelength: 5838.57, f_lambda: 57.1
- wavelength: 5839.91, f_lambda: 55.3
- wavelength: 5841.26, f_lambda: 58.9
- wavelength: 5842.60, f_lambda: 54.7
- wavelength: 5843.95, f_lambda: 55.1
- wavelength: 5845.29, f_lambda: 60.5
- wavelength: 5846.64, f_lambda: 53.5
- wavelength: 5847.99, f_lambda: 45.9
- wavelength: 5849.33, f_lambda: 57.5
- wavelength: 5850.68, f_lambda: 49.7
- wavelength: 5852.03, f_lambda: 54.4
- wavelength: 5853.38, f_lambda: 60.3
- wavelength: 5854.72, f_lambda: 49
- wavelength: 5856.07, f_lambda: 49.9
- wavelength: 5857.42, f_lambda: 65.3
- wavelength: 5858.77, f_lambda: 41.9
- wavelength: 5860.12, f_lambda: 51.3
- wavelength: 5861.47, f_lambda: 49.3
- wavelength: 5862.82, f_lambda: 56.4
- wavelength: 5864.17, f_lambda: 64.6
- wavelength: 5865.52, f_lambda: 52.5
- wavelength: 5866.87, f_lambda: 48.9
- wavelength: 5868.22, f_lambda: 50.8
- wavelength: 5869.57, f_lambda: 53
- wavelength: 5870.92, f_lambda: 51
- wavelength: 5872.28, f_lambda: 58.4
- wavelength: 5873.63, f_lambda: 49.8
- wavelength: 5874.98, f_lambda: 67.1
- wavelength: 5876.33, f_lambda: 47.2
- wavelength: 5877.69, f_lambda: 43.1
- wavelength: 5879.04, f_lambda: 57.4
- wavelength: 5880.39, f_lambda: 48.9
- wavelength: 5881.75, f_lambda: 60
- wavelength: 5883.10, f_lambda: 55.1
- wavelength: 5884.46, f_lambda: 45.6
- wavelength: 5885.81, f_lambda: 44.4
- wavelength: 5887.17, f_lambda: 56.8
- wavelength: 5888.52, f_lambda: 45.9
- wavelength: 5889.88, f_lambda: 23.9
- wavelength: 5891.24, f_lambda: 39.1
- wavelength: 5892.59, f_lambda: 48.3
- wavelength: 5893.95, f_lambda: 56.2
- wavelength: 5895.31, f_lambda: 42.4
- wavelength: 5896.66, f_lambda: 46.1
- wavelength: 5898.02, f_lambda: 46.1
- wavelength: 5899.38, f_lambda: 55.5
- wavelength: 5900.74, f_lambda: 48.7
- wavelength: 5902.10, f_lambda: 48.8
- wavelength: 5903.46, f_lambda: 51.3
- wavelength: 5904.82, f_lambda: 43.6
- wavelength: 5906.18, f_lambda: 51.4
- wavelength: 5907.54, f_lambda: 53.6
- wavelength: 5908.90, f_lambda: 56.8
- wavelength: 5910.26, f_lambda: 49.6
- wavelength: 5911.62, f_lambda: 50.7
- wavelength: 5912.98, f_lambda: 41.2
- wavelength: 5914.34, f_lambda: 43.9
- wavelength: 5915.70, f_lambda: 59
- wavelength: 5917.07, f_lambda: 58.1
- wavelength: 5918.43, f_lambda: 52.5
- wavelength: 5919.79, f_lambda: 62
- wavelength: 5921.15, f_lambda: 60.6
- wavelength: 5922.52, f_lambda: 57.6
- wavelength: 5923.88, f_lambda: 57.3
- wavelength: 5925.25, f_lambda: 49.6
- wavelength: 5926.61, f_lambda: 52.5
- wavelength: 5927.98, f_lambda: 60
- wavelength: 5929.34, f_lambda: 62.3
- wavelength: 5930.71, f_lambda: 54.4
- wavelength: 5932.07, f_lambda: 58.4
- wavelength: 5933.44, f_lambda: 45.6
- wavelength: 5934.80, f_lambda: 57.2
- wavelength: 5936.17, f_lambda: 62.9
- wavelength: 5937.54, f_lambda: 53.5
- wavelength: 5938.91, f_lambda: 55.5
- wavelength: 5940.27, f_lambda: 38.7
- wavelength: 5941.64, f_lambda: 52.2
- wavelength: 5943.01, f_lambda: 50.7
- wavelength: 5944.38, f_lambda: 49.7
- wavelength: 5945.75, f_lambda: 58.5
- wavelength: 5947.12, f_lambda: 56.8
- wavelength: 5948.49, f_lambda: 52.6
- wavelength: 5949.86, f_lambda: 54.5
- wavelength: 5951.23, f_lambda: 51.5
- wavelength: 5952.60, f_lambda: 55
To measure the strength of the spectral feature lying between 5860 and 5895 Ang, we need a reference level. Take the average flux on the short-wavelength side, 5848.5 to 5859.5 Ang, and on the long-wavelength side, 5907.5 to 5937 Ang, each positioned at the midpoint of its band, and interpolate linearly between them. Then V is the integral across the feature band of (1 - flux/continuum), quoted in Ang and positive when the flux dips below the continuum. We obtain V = 1.95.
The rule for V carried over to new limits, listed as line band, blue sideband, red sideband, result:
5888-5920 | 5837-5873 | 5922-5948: 3.2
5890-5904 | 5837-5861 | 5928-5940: 2.0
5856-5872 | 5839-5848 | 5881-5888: 0.2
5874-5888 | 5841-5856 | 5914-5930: 0.7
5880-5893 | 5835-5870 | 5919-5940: 2.0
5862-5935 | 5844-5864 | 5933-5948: 1.9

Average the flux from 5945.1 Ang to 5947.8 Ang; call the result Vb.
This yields 57.6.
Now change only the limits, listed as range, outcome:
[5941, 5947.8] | 53.5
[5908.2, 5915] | 48.5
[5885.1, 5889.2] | 49.1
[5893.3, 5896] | 49.3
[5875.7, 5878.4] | 45.2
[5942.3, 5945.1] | 50.2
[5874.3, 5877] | 57.3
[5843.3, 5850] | 54.5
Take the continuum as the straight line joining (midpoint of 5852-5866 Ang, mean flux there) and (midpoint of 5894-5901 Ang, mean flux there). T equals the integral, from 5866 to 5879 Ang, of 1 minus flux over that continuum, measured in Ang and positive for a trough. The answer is -0.07 Ang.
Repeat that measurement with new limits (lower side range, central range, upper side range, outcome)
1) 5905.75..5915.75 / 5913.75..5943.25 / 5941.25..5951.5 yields -1.7 Ang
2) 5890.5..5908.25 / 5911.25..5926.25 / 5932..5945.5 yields -1.0 Ang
